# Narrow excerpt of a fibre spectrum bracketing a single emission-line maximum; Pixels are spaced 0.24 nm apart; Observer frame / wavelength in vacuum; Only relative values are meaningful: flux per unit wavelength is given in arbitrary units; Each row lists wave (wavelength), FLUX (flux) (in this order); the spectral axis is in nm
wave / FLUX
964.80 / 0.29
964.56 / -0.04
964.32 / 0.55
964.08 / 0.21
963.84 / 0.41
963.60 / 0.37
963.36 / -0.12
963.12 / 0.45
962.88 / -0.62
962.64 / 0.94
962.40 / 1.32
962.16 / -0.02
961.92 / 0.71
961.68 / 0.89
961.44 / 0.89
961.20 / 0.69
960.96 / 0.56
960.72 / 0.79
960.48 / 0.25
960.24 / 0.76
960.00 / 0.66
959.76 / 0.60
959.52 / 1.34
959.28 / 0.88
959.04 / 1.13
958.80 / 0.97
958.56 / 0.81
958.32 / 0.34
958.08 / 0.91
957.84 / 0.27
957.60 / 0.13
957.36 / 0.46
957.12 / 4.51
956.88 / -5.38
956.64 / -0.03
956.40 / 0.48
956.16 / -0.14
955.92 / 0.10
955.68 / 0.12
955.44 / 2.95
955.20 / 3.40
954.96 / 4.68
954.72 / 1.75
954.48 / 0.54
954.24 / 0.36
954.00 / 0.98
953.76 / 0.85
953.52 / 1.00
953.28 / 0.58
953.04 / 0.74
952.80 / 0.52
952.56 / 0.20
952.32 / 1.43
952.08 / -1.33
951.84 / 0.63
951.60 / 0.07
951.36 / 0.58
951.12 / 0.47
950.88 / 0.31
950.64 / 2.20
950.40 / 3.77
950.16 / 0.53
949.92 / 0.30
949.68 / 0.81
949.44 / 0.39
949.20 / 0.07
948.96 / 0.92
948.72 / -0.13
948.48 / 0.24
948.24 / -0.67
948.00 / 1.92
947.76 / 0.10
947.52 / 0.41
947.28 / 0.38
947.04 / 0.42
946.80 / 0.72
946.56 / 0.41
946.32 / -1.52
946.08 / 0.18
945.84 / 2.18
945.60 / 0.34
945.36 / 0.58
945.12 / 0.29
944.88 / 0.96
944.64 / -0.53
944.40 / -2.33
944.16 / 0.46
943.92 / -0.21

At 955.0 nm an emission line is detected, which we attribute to [O III]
